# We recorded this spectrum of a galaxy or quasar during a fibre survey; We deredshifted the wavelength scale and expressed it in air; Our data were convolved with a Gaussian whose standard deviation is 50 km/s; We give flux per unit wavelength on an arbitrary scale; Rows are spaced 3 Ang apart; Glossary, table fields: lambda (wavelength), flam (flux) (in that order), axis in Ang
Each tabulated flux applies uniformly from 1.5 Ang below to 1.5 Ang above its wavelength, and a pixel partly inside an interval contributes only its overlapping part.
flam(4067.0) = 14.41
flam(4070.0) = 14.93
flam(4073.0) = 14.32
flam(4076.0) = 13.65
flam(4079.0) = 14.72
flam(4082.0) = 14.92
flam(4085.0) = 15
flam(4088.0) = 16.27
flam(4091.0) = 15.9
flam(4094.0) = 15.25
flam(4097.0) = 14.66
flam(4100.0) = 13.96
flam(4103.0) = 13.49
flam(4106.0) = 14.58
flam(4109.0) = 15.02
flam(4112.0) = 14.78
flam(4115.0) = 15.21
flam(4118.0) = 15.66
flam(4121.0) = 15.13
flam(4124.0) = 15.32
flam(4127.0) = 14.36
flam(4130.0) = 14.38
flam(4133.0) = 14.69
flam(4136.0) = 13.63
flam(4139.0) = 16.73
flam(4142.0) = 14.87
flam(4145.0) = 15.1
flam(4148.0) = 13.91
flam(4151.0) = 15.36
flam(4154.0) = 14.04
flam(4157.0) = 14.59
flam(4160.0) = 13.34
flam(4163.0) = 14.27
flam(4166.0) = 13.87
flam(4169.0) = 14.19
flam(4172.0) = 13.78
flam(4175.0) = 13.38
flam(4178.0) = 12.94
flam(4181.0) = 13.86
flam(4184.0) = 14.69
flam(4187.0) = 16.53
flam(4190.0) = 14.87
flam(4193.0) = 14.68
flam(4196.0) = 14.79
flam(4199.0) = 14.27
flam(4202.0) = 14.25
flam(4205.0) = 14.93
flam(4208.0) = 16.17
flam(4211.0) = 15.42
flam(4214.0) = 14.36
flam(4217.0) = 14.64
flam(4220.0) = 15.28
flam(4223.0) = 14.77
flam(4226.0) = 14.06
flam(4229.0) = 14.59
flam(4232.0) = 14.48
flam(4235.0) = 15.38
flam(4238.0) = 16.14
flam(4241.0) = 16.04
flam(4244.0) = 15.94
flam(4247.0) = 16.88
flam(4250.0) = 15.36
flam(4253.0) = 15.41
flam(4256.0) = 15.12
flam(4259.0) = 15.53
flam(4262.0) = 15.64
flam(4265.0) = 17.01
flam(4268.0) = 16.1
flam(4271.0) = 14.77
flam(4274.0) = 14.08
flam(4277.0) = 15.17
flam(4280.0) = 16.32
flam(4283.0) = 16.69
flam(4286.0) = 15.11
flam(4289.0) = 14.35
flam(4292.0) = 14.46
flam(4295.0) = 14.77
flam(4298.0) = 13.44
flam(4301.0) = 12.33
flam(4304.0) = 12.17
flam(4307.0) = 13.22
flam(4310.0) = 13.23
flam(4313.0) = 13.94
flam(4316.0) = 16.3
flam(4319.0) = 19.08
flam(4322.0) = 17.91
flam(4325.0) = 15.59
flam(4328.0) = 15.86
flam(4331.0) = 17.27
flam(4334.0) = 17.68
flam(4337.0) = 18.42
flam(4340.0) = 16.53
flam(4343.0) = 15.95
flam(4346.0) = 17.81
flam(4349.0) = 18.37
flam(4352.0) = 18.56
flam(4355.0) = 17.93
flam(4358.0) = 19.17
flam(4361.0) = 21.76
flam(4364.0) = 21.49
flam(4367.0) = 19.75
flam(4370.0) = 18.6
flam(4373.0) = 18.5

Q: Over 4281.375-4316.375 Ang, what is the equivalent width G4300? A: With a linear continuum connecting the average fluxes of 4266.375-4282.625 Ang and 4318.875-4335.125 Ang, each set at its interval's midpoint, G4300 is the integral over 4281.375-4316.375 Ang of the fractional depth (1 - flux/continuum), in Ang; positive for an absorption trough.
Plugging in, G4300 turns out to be 4.4 Ang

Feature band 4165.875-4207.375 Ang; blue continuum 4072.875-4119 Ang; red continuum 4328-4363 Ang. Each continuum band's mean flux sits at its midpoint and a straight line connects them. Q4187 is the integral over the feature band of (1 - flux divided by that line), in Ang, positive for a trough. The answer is 4.17 Ang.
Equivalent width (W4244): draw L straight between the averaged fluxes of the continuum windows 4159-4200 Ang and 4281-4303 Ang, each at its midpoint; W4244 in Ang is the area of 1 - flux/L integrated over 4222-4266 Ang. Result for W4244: -3.4 Ang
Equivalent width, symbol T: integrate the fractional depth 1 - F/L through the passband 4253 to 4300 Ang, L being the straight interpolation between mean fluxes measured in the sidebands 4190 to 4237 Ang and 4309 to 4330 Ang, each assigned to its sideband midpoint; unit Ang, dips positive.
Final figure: 1.1 Ang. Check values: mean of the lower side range 14.8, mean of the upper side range 16.1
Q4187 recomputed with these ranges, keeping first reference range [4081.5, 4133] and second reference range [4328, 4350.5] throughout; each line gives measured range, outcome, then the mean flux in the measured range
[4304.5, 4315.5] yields 2.2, 13.6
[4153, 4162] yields 0.8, 14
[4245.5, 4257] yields 0.5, 15.7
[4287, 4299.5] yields 1.9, 14.3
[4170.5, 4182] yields 1.6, 13.5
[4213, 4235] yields 2.0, 14.7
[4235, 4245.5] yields 0.2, 15.9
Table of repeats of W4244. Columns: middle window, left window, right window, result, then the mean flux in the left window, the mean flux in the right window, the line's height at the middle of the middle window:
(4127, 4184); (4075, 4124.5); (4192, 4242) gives 2.5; 14.9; 14.9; 14.9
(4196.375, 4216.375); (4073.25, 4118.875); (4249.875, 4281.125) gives 0.5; 14.8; 15.5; 15.3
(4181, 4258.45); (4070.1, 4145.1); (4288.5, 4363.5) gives 2.4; 14.9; 16.3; 15.6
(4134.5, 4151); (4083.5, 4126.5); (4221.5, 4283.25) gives 0.2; 15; 15.5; 15.1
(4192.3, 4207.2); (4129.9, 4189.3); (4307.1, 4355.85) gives 0.3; 14.4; 16.8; 15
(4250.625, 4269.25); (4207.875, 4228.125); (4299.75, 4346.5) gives -0.7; 14.9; 15.8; 15.2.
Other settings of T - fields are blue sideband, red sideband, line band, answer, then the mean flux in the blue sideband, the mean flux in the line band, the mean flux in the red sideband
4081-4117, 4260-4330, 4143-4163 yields 0.8 Ang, 14.9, 14.4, 15.1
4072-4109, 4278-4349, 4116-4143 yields -0.1 Ang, 14.7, 15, 15.6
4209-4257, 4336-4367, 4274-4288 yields 0.9 Ang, 15.3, 15.6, 18.7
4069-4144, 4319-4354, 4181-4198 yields 0.8 Ang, 14.9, 15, 17.4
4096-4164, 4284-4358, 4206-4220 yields 0.0 Ang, 14.7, 15.2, 15.9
